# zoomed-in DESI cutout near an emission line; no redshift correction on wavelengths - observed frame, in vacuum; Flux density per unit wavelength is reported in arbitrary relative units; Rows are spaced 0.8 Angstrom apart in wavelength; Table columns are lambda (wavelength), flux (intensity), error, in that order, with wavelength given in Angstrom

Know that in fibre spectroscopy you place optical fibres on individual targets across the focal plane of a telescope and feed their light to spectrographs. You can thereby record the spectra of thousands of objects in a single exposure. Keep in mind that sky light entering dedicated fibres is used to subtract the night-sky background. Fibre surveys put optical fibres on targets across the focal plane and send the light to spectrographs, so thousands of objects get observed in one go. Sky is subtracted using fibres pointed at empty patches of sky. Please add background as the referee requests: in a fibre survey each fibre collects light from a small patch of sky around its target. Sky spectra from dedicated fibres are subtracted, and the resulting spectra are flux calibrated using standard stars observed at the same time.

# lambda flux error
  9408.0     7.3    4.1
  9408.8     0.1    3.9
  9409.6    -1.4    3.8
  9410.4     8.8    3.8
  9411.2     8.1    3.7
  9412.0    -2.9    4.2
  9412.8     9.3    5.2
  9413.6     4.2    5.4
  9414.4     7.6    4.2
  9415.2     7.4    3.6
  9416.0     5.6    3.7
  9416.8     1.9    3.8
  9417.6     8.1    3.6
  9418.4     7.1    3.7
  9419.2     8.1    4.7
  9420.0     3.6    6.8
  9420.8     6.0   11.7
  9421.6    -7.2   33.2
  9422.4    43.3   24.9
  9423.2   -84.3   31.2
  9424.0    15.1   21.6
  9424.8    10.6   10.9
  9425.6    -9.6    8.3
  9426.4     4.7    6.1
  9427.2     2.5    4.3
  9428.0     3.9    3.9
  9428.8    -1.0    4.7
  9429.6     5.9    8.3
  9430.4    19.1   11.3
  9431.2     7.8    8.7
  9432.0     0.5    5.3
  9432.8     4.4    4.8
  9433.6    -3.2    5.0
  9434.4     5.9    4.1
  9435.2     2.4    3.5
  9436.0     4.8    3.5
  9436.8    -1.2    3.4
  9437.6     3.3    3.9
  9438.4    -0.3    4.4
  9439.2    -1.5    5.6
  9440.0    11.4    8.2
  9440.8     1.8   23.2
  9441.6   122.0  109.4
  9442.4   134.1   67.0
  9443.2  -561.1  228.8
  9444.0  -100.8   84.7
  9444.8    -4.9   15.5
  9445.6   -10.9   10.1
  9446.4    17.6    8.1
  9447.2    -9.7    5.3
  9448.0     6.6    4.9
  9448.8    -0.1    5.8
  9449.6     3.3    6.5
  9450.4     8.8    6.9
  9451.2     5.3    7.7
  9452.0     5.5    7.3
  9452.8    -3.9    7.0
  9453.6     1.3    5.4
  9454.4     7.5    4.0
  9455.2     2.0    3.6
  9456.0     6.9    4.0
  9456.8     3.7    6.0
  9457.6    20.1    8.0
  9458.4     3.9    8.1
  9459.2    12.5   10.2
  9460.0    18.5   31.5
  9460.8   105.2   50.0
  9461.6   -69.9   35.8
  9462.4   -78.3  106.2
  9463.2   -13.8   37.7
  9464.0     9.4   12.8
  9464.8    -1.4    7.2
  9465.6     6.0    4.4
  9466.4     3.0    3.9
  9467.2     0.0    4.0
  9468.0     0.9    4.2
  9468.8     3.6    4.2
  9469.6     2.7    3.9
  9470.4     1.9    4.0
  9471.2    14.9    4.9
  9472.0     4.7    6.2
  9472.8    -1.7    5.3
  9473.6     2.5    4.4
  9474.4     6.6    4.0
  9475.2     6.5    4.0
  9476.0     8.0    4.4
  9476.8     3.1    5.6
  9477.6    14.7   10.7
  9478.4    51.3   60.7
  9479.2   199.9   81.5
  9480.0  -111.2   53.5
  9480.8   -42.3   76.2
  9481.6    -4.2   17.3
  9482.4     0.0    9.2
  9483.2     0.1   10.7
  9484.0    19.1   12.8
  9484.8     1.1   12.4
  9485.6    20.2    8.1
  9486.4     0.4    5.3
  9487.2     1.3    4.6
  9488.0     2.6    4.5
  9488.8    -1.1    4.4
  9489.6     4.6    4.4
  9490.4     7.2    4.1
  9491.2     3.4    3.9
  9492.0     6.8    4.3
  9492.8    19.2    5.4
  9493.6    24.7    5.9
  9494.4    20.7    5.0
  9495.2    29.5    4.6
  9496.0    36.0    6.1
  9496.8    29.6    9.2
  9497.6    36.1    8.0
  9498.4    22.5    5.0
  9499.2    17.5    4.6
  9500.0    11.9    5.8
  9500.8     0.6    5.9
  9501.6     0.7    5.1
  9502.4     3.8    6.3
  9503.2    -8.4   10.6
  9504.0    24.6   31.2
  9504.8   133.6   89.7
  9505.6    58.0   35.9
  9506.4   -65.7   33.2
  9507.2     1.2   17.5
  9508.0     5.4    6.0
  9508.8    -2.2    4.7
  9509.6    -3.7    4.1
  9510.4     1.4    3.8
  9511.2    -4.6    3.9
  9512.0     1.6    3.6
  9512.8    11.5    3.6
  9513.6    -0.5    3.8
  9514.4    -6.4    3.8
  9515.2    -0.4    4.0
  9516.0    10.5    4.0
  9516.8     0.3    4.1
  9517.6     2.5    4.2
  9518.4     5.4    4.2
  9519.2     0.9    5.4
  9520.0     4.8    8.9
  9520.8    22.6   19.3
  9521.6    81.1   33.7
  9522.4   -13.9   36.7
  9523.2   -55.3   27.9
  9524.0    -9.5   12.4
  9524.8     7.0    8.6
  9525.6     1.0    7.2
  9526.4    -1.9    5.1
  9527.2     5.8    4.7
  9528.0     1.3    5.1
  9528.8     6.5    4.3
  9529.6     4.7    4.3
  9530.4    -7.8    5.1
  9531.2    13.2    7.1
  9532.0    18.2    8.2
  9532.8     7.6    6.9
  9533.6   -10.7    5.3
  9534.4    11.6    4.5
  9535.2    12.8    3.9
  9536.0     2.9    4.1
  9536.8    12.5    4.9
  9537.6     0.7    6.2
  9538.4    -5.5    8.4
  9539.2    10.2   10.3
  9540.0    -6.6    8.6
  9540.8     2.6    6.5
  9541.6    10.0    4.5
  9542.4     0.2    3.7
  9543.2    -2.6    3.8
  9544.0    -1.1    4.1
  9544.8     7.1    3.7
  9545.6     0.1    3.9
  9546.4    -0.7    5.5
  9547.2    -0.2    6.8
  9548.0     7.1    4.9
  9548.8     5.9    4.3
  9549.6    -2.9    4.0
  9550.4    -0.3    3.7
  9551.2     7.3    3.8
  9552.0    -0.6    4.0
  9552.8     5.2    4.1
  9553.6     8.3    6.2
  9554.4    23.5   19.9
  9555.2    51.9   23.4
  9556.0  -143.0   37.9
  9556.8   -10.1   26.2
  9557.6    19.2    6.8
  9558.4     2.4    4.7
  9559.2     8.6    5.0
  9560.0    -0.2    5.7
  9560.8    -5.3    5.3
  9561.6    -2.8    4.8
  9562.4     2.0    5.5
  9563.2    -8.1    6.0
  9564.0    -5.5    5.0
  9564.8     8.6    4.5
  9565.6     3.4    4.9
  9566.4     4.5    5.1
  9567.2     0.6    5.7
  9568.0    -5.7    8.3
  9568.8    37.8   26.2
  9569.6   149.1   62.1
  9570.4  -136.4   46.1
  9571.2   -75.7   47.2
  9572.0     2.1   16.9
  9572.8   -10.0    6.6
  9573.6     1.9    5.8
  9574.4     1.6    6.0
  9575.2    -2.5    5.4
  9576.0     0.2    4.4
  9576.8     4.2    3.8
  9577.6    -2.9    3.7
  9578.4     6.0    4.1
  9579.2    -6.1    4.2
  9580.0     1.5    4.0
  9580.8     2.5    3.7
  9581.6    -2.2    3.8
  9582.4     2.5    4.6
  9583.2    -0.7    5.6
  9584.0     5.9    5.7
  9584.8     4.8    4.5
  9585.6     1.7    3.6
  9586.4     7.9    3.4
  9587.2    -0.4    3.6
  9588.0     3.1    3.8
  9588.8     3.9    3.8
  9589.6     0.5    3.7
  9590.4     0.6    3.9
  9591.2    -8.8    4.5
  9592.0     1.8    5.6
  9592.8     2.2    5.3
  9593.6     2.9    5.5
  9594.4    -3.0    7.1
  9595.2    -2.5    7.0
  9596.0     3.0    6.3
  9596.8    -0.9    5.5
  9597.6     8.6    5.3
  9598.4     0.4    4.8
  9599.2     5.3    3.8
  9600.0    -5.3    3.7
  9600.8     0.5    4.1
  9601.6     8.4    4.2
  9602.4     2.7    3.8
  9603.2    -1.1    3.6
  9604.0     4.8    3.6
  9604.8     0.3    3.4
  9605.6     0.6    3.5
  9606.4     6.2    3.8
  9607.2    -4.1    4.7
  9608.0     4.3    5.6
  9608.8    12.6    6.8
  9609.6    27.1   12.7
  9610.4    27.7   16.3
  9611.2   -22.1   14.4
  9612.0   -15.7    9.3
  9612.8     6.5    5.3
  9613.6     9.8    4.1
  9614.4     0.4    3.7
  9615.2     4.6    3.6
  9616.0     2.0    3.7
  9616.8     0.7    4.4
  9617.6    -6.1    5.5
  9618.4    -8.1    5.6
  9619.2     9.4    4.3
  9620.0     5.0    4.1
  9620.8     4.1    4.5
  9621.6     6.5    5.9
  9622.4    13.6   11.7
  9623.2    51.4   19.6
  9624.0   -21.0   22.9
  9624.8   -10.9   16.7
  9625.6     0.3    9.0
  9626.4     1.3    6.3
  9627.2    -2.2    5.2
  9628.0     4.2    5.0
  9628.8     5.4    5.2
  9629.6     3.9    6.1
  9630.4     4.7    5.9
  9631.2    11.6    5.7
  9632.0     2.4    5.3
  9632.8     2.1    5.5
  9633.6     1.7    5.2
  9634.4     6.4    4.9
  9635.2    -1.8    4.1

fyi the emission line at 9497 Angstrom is [O III]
